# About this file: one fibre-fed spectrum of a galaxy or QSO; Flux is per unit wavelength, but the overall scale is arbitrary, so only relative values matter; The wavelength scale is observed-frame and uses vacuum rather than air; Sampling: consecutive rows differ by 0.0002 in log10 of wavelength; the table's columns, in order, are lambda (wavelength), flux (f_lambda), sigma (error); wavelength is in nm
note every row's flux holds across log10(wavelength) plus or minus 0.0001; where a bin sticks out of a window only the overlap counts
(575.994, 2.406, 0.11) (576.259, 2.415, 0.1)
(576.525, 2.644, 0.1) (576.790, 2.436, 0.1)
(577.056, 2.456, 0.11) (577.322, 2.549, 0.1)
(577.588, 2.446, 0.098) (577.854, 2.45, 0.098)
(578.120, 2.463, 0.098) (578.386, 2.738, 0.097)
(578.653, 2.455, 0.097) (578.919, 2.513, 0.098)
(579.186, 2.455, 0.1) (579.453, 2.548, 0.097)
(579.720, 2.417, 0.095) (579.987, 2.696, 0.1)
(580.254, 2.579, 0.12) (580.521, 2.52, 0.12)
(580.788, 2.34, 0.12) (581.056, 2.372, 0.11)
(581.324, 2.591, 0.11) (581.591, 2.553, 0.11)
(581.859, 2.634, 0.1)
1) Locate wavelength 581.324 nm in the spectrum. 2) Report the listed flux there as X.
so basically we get 2.591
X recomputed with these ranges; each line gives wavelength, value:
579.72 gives 2.417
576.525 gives 2.644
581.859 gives 2.634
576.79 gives 2.436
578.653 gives 2.455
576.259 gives 2.415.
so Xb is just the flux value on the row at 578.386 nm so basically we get 2.738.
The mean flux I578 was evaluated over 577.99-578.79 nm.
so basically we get 2.55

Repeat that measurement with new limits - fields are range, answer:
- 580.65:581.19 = 2.36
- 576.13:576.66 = 2.53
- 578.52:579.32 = 2.47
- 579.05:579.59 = 2.5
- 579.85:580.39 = 2.64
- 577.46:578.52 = 2.52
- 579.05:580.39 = 2.54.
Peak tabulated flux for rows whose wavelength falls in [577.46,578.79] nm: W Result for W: 2.738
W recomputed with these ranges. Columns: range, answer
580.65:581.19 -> 2.372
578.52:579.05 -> 2.513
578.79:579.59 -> 2.548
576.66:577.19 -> 2.456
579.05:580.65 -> 2.696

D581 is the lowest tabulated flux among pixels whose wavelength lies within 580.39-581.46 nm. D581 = 2.34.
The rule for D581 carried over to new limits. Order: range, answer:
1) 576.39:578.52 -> 2.436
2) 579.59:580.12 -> 2.417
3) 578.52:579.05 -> 2.455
